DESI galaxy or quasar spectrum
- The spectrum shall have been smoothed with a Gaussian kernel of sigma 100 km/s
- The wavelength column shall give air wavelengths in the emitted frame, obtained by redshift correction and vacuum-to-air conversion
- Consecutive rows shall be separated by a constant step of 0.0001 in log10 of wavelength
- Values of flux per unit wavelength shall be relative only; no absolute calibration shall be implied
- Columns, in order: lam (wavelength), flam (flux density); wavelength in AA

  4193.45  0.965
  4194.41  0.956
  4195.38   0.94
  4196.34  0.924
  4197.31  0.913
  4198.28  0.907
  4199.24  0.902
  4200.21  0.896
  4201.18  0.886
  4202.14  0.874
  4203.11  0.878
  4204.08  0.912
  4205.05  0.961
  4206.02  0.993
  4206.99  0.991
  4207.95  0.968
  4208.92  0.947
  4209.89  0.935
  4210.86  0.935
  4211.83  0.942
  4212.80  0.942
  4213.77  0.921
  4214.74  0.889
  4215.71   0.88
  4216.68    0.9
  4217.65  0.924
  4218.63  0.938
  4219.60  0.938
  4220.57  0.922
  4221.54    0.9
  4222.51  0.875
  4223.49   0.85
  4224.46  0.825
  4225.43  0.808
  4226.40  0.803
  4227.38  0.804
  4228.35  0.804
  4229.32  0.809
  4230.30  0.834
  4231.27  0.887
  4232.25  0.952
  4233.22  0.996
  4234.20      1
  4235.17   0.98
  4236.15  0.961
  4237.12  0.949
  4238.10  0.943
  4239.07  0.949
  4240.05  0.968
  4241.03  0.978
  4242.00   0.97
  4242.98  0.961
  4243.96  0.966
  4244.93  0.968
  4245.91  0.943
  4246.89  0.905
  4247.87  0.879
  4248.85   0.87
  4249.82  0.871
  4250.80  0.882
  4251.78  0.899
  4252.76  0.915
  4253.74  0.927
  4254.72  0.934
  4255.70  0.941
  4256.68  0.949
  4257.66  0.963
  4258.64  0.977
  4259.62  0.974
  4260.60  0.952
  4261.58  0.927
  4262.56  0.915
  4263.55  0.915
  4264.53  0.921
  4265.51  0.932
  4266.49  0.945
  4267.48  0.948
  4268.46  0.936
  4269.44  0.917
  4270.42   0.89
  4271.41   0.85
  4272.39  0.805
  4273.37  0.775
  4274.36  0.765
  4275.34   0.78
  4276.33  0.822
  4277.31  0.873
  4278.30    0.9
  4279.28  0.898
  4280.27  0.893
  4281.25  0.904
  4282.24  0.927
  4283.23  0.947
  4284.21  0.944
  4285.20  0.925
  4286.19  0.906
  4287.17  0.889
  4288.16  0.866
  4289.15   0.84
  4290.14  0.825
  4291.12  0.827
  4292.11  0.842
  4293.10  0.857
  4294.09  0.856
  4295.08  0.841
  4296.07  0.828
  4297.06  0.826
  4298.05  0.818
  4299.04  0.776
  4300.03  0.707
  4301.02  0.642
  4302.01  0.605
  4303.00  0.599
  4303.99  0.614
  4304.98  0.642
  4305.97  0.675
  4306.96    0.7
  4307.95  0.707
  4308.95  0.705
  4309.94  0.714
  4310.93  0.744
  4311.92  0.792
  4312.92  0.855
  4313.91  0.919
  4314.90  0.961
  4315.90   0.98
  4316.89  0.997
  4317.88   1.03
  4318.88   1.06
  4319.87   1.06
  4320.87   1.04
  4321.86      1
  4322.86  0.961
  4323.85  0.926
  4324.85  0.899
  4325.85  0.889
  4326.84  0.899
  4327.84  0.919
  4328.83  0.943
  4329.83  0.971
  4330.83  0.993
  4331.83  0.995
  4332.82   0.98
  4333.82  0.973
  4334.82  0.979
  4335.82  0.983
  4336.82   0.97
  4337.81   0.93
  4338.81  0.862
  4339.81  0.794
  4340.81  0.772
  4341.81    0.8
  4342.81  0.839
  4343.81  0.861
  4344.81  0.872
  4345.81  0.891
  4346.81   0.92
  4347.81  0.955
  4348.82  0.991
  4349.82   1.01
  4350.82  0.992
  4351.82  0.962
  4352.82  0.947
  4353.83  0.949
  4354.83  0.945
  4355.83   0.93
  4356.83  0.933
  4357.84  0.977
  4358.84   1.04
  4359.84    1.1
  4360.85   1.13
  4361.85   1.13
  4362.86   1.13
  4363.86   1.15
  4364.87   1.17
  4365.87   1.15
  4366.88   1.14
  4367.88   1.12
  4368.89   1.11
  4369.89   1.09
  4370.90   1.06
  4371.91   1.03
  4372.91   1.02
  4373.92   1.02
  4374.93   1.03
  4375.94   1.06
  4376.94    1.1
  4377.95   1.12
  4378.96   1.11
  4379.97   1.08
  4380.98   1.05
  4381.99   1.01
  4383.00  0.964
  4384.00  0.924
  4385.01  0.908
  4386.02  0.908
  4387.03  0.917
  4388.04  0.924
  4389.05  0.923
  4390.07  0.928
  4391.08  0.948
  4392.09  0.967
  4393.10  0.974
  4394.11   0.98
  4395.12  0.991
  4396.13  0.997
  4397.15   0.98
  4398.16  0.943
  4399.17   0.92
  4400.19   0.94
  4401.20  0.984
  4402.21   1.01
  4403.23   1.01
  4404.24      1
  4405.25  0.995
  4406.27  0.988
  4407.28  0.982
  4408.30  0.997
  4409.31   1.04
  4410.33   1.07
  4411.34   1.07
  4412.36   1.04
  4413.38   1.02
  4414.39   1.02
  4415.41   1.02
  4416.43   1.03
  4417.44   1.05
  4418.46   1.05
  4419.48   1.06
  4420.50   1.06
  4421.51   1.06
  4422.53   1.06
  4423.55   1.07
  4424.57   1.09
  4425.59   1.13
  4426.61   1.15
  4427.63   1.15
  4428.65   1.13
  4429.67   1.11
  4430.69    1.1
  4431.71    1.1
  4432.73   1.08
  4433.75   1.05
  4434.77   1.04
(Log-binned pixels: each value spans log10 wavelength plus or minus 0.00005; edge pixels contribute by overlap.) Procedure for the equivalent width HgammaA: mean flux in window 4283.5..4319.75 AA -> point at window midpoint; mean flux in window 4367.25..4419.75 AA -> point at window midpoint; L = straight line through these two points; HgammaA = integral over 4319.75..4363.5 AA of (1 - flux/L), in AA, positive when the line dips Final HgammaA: -2.6 AA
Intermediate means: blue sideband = 0.818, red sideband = 1.01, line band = 0.955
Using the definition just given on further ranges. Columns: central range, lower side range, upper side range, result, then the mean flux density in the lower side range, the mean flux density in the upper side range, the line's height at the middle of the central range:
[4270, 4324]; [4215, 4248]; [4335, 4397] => 6.16 AA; 0.911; 0.992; 0.95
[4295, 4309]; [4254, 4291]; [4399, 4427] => 3.29 AA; 0.899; 1.03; 0.927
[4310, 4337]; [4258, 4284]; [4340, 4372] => 0.35 AA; 0.897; 1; 0.961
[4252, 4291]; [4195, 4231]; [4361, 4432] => 1.78 AA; 0.899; 1.04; 0.943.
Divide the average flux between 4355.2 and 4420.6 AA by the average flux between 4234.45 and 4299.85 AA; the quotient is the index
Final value 1.14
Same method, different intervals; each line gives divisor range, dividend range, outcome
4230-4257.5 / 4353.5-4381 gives 1.14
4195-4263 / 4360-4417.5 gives 1.11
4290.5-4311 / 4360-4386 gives 1.45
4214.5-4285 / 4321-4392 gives 1.09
